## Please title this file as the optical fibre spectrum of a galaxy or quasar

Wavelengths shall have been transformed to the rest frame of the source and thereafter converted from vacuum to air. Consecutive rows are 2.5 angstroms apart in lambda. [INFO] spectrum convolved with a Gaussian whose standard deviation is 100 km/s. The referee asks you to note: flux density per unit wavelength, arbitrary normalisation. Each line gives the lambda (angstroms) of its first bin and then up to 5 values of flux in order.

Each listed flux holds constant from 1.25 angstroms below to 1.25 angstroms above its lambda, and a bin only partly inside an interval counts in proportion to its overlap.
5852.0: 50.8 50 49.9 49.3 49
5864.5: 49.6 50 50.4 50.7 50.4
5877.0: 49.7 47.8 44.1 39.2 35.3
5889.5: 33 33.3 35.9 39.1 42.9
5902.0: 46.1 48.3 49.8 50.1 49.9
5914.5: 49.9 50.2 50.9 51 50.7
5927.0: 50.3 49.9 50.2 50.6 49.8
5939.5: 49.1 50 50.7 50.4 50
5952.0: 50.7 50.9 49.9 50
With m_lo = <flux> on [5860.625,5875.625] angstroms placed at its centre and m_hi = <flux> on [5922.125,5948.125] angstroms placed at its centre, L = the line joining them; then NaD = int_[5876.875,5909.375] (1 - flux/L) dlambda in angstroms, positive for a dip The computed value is 5.3 angstroms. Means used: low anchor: 50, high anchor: 50.2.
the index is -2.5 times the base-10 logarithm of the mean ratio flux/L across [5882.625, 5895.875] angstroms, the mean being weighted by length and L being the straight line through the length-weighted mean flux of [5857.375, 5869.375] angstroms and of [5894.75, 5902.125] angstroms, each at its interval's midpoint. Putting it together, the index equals 0.21 mag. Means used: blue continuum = 49.6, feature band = 35.8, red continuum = 41.3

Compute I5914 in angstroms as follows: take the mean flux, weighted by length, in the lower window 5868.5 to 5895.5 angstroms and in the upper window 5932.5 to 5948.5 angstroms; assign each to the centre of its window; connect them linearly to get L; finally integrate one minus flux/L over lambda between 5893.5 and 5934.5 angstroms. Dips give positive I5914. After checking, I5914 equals -1.0 angstroms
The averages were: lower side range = 42.7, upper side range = 50.1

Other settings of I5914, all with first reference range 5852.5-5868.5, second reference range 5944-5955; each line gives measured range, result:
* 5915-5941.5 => 0.0 angstroms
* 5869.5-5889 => 1.8 angstroms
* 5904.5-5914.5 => 0.1 angstroms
